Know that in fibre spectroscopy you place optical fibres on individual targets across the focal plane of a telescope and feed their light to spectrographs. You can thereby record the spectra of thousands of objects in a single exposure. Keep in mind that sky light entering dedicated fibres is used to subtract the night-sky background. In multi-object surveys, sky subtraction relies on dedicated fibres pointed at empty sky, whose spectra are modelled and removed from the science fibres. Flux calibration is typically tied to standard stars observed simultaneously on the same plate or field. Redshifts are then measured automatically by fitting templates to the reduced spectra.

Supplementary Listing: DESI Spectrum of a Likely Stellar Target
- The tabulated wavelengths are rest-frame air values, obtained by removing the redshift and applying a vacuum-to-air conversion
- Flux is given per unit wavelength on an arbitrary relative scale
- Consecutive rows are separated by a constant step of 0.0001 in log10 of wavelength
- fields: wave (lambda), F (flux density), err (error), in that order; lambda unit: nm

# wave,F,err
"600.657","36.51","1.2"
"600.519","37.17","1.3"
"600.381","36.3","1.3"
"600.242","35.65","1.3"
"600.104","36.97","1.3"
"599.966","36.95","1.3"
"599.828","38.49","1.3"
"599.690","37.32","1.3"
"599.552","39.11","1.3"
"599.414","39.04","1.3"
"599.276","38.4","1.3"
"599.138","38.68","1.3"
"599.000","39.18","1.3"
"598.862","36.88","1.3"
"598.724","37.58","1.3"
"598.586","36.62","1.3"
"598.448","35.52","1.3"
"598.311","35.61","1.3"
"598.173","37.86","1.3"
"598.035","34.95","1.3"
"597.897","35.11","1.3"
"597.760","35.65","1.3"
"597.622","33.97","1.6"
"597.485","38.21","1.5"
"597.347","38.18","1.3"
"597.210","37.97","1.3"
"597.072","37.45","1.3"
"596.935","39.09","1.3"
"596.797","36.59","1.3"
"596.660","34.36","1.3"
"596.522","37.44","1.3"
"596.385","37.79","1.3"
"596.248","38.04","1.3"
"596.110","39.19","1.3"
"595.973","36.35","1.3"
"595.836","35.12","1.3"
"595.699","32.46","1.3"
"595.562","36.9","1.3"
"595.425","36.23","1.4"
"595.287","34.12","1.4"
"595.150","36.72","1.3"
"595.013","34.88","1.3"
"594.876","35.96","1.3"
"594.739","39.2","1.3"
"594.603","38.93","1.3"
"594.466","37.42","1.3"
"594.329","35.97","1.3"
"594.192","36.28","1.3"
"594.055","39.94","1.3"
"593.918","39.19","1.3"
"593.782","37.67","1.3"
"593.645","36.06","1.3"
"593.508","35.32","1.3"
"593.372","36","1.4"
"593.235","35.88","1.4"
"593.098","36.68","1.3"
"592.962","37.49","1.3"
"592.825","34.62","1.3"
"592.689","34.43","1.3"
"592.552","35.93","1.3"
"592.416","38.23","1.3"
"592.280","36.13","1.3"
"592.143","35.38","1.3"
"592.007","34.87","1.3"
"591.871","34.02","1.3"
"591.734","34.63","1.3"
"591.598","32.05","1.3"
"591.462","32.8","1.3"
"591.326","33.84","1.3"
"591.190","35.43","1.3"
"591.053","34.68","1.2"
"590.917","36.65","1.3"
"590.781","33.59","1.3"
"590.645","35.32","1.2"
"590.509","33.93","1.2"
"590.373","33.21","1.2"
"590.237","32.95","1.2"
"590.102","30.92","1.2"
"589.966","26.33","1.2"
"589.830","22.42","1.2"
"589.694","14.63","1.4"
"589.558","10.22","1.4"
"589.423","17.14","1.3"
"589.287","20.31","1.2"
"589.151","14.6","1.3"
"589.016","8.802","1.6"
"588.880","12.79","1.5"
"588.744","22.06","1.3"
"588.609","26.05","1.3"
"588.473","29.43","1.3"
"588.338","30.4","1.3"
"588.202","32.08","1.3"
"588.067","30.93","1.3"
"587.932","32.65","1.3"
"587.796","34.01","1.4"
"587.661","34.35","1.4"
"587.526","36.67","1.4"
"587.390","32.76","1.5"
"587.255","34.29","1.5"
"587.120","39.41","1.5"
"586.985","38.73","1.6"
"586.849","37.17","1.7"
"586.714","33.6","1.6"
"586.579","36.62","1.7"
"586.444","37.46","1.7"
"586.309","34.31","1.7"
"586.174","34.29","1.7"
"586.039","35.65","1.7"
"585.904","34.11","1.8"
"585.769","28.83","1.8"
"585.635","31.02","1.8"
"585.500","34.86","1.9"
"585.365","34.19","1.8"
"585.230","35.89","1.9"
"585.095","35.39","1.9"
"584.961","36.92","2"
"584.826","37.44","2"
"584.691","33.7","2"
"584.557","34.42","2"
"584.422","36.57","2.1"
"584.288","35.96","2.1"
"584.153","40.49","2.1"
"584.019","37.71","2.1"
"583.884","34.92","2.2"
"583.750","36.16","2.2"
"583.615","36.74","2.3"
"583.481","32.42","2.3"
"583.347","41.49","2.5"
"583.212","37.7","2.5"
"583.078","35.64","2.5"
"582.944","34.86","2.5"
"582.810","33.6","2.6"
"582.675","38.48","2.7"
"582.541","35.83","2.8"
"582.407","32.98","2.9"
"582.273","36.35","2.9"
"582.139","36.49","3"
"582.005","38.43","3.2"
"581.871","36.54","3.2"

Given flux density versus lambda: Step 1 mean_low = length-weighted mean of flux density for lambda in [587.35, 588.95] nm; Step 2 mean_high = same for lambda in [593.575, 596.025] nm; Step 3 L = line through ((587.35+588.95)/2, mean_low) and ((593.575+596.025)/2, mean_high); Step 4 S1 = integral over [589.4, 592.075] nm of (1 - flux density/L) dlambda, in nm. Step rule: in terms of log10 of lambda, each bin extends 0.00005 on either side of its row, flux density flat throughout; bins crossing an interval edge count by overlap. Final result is 0.18 nm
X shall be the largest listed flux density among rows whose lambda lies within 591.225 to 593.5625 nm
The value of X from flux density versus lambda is 38.23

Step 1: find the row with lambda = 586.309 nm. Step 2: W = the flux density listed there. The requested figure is 34.31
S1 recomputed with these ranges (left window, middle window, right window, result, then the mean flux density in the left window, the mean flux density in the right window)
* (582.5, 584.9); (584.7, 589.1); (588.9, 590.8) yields -0.37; 36.3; 23.4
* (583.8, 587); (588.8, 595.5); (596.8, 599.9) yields 0.80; 35.4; 37.3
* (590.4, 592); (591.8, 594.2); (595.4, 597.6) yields -0.08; 34.3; 36.9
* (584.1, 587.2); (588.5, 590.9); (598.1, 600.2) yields 0.83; 35.5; 37.6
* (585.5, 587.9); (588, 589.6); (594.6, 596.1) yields 0.63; 34.9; 36.1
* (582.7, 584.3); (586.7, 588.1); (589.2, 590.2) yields -0.45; 36.5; 20.6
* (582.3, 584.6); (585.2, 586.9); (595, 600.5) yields 0.09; 36.3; 36.8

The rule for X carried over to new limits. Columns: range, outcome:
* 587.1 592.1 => 39.41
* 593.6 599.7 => 39.94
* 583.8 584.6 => 40.49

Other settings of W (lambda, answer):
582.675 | 38.48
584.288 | 35.96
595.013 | 34.88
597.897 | 35.11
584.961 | 36.92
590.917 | 36.65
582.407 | 32.98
